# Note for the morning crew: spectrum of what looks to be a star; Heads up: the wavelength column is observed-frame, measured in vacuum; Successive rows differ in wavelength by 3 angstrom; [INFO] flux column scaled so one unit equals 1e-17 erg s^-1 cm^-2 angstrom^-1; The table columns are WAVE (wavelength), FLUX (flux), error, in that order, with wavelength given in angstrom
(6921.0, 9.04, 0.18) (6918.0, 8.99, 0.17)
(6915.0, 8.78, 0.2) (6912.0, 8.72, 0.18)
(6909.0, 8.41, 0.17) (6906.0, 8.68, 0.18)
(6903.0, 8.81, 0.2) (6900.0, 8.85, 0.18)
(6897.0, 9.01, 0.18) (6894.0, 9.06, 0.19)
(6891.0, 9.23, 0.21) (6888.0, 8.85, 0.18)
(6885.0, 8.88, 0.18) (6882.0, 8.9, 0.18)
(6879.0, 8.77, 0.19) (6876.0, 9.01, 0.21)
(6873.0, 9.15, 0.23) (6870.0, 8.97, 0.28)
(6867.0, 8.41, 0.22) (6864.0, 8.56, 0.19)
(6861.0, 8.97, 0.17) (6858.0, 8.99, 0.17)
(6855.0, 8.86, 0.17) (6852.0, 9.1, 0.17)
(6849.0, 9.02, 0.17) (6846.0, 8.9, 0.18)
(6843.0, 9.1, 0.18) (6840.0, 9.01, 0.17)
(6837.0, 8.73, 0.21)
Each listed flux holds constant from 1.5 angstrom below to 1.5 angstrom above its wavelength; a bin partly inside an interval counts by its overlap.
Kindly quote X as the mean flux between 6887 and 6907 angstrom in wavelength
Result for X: 8.94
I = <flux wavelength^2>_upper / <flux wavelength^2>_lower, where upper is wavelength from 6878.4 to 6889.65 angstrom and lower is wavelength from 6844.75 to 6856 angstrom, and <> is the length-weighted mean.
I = 1.00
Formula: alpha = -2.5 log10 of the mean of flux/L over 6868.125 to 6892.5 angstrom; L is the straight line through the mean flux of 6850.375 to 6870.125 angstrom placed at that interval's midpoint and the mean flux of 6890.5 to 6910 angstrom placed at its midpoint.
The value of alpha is -0.01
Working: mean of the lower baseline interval 8.83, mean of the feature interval 8.96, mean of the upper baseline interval 8.86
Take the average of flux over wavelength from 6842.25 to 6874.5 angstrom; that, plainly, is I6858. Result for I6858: 8.91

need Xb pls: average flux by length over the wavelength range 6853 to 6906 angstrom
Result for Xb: 8.89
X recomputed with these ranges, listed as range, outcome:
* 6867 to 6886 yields 8.91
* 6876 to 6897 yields 8.96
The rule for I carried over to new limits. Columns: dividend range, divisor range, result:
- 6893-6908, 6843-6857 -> 1.00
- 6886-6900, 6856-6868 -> 1.04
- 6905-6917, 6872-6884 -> 0.98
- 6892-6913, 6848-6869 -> 1.01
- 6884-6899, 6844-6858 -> 1.02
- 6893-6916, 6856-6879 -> 1.00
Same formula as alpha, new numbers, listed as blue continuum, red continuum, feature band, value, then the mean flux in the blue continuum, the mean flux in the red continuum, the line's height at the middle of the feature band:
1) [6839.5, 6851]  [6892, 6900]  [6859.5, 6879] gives 0.02 mag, 9.01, 9.01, 9.01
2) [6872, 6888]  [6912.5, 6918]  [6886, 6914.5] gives 0.00 mag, 8.93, 8.83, 8.87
